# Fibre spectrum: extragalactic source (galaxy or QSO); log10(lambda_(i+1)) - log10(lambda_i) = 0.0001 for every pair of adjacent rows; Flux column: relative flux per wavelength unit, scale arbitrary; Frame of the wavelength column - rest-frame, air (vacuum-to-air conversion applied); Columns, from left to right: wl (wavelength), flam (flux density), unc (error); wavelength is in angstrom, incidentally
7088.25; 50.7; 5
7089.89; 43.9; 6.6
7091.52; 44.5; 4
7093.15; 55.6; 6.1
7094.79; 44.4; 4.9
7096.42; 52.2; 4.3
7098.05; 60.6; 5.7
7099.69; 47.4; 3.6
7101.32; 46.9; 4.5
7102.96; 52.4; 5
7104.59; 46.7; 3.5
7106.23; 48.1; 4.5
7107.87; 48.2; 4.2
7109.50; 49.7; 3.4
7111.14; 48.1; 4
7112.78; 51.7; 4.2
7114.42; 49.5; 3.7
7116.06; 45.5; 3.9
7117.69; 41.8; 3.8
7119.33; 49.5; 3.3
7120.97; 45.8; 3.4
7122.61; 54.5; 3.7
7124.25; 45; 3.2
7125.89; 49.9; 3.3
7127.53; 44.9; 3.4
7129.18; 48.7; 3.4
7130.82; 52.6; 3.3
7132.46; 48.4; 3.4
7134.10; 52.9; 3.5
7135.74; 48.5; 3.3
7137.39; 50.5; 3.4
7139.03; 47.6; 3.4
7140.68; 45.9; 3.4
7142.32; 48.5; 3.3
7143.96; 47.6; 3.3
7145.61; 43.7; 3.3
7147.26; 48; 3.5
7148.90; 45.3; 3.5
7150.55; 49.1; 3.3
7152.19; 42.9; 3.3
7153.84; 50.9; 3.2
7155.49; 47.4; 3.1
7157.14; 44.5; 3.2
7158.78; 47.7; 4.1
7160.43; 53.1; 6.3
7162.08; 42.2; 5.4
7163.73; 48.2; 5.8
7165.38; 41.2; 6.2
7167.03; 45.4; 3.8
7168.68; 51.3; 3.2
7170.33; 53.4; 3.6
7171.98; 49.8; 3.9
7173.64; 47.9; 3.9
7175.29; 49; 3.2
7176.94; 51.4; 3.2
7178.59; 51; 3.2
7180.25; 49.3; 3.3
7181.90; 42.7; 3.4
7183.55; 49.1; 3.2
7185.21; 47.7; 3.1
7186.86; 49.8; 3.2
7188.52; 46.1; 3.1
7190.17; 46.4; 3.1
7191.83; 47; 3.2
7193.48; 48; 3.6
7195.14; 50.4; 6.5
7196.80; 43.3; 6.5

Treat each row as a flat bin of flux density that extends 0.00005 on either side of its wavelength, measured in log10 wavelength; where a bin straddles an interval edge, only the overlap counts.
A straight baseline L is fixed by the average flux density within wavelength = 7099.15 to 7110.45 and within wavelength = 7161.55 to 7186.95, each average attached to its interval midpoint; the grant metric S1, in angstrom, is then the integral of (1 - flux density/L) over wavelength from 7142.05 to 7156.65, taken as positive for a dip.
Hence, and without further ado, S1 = 0.4 angstrom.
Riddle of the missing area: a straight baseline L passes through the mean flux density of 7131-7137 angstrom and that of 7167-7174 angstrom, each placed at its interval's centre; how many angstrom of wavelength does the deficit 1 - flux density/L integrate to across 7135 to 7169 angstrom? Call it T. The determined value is 2.1 angstrom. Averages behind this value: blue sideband 50.3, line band 47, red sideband 50.1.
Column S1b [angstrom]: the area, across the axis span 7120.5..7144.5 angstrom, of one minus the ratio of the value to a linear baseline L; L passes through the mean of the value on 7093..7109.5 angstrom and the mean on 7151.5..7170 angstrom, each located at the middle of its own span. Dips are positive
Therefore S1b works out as -0.2 angstrom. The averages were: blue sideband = 50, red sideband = 47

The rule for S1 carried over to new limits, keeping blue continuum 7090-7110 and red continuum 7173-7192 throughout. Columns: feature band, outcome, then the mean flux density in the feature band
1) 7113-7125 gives 0.4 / 47.6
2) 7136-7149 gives 0.4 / 47.3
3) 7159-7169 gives 0.4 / 46.7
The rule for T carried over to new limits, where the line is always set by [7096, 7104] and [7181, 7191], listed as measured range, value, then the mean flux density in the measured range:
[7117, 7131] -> 0.7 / 47.9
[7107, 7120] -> 0.8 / 48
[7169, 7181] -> -0.7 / 50.3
